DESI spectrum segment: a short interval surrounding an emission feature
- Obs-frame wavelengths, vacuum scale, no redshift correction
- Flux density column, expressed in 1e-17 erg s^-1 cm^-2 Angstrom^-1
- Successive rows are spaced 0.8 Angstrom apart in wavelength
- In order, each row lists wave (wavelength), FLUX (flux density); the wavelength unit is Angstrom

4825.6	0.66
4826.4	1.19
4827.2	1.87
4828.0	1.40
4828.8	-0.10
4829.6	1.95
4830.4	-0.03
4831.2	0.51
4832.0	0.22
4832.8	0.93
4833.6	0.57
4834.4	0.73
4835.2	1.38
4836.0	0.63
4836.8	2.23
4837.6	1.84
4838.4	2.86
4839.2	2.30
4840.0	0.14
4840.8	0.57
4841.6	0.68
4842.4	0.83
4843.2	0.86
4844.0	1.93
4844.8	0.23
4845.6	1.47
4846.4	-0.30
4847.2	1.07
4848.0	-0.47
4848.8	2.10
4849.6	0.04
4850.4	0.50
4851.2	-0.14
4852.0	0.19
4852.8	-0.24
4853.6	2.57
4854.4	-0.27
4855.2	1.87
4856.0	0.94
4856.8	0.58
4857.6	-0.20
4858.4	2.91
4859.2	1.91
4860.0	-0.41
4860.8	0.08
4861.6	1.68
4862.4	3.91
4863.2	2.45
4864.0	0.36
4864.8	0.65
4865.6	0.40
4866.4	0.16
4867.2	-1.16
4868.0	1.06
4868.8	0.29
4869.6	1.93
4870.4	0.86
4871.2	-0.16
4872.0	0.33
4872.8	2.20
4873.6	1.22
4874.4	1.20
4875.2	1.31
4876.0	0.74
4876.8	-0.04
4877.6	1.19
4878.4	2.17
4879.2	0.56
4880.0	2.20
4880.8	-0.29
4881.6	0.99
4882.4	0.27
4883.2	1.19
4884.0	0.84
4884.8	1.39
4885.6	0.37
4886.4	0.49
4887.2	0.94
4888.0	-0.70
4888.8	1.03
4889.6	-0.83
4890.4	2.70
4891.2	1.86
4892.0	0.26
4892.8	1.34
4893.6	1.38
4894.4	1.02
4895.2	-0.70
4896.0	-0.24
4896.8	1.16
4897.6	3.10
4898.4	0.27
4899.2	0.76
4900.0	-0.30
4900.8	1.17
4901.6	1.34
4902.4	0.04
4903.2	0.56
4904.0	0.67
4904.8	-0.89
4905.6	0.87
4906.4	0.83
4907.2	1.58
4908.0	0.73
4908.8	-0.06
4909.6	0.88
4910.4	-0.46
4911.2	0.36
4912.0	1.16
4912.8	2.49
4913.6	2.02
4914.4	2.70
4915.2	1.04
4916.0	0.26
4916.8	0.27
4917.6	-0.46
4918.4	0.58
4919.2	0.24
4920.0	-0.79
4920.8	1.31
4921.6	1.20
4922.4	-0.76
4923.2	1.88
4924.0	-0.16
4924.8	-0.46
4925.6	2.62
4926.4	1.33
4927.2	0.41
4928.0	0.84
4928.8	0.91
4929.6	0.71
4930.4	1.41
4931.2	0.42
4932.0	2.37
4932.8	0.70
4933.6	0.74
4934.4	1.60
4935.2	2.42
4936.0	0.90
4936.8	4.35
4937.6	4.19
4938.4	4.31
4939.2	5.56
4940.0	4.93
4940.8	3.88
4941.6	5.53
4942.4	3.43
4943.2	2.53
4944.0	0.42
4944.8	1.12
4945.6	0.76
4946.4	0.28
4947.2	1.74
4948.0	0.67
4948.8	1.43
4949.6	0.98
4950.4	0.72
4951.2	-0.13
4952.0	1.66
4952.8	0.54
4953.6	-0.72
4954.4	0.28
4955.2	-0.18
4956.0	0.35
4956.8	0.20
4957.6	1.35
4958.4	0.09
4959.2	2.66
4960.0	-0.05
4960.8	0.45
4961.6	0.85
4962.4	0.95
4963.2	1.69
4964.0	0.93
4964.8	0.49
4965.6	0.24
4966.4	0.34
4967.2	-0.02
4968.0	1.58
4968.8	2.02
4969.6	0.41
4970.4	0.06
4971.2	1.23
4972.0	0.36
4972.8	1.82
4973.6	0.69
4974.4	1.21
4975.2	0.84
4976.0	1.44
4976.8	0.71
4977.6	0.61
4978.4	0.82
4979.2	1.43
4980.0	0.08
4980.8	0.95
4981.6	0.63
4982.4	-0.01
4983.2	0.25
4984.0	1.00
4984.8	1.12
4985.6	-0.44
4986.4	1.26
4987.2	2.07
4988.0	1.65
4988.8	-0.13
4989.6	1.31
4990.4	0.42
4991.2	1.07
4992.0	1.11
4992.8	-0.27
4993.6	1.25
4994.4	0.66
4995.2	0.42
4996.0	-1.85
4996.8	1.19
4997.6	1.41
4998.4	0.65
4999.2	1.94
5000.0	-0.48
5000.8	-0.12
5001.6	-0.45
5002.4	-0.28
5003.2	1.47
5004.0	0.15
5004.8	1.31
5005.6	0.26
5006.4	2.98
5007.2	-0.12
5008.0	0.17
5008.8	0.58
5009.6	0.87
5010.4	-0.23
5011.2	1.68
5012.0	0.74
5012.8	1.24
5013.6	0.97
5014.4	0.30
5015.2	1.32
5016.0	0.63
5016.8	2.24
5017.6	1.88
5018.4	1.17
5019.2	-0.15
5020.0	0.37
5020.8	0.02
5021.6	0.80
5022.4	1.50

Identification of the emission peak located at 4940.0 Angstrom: [O II] 3727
